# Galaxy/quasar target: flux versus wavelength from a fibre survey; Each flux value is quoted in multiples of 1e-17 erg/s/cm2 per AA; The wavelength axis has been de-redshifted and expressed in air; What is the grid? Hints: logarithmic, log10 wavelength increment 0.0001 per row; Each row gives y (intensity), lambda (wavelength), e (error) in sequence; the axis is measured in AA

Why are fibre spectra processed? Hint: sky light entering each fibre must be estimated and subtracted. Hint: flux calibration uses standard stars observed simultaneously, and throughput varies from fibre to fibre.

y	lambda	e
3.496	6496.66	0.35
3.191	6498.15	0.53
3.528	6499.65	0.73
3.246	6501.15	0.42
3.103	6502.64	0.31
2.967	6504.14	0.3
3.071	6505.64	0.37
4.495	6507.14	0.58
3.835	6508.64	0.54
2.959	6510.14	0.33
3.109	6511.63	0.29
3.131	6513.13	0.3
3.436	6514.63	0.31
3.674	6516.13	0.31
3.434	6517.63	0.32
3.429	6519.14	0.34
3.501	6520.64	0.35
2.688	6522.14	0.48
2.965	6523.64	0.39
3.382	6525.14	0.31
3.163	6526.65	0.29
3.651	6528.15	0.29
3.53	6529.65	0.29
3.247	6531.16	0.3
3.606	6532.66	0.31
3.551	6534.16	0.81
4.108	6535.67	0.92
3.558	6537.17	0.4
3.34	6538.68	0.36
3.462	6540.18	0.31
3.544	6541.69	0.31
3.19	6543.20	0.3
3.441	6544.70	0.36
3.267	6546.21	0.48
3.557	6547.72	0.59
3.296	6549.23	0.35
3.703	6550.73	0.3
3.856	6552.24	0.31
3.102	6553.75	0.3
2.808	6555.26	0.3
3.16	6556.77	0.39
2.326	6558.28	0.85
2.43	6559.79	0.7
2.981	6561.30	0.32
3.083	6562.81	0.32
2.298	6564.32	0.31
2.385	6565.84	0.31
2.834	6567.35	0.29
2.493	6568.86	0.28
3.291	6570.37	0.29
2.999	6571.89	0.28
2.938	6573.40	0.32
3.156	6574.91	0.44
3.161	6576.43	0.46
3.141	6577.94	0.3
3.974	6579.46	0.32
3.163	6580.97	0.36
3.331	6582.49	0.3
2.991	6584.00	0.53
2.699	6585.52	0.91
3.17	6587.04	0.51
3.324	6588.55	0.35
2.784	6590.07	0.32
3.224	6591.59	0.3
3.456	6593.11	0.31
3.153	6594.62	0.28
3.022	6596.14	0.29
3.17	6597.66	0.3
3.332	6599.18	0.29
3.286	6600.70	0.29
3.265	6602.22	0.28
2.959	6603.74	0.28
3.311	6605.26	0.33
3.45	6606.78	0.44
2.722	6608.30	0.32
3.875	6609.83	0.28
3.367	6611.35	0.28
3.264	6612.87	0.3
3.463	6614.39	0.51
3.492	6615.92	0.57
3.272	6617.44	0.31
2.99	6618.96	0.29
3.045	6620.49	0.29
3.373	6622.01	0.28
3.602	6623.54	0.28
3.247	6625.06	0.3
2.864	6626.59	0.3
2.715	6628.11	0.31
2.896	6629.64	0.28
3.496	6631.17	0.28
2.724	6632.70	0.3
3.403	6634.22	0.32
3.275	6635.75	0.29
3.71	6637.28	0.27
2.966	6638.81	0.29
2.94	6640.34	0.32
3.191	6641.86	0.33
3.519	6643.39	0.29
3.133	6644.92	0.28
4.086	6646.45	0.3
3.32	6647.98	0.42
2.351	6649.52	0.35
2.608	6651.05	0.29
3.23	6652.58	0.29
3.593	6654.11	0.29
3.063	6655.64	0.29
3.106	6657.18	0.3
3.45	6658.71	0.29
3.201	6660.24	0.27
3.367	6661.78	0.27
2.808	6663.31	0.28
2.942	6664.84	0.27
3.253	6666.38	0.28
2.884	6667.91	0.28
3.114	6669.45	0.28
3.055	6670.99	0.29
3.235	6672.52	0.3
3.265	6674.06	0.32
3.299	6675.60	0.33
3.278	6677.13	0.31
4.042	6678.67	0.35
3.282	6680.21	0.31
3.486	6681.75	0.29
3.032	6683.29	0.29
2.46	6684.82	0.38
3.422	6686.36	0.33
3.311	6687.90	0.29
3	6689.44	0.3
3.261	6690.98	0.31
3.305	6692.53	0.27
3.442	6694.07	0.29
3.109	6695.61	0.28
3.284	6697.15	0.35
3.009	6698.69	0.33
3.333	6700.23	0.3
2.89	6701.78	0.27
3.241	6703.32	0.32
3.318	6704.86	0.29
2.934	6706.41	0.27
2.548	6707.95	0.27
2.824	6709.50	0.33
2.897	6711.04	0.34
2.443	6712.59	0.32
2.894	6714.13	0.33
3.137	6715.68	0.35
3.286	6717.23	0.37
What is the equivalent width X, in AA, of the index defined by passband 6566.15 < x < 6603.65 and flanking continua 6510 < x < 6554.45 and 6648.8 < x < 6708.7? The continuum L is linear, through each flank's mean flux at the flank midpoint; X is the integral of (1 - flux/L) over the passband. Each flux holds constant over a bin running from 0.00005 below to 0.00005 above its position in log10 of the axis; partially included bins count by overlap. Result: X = 2.1 AA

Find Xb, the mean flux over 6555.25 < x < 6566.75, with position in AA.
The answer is 2.68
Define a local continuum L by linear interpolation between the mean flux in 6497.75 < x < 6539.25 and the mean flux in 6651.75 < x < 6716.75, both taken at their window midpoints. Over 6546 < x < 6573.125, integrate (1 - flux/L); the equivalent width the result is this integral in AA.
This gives 2.8 AA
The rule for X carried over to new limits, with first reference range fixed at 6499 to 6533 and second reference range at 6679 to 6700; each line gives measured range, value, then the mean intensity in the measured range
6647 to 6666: 0.8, 3.1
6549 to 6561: 0.9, 3.07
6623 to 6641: 0.6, 3.15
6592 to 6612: 0.1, 3.26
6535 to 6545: -0.6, 3.52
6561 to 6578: 2.2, 2.88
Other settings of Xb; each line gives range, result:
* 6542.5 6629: 3.14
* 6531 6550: 3.48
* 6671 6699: 3.25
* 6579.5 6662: 3.21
